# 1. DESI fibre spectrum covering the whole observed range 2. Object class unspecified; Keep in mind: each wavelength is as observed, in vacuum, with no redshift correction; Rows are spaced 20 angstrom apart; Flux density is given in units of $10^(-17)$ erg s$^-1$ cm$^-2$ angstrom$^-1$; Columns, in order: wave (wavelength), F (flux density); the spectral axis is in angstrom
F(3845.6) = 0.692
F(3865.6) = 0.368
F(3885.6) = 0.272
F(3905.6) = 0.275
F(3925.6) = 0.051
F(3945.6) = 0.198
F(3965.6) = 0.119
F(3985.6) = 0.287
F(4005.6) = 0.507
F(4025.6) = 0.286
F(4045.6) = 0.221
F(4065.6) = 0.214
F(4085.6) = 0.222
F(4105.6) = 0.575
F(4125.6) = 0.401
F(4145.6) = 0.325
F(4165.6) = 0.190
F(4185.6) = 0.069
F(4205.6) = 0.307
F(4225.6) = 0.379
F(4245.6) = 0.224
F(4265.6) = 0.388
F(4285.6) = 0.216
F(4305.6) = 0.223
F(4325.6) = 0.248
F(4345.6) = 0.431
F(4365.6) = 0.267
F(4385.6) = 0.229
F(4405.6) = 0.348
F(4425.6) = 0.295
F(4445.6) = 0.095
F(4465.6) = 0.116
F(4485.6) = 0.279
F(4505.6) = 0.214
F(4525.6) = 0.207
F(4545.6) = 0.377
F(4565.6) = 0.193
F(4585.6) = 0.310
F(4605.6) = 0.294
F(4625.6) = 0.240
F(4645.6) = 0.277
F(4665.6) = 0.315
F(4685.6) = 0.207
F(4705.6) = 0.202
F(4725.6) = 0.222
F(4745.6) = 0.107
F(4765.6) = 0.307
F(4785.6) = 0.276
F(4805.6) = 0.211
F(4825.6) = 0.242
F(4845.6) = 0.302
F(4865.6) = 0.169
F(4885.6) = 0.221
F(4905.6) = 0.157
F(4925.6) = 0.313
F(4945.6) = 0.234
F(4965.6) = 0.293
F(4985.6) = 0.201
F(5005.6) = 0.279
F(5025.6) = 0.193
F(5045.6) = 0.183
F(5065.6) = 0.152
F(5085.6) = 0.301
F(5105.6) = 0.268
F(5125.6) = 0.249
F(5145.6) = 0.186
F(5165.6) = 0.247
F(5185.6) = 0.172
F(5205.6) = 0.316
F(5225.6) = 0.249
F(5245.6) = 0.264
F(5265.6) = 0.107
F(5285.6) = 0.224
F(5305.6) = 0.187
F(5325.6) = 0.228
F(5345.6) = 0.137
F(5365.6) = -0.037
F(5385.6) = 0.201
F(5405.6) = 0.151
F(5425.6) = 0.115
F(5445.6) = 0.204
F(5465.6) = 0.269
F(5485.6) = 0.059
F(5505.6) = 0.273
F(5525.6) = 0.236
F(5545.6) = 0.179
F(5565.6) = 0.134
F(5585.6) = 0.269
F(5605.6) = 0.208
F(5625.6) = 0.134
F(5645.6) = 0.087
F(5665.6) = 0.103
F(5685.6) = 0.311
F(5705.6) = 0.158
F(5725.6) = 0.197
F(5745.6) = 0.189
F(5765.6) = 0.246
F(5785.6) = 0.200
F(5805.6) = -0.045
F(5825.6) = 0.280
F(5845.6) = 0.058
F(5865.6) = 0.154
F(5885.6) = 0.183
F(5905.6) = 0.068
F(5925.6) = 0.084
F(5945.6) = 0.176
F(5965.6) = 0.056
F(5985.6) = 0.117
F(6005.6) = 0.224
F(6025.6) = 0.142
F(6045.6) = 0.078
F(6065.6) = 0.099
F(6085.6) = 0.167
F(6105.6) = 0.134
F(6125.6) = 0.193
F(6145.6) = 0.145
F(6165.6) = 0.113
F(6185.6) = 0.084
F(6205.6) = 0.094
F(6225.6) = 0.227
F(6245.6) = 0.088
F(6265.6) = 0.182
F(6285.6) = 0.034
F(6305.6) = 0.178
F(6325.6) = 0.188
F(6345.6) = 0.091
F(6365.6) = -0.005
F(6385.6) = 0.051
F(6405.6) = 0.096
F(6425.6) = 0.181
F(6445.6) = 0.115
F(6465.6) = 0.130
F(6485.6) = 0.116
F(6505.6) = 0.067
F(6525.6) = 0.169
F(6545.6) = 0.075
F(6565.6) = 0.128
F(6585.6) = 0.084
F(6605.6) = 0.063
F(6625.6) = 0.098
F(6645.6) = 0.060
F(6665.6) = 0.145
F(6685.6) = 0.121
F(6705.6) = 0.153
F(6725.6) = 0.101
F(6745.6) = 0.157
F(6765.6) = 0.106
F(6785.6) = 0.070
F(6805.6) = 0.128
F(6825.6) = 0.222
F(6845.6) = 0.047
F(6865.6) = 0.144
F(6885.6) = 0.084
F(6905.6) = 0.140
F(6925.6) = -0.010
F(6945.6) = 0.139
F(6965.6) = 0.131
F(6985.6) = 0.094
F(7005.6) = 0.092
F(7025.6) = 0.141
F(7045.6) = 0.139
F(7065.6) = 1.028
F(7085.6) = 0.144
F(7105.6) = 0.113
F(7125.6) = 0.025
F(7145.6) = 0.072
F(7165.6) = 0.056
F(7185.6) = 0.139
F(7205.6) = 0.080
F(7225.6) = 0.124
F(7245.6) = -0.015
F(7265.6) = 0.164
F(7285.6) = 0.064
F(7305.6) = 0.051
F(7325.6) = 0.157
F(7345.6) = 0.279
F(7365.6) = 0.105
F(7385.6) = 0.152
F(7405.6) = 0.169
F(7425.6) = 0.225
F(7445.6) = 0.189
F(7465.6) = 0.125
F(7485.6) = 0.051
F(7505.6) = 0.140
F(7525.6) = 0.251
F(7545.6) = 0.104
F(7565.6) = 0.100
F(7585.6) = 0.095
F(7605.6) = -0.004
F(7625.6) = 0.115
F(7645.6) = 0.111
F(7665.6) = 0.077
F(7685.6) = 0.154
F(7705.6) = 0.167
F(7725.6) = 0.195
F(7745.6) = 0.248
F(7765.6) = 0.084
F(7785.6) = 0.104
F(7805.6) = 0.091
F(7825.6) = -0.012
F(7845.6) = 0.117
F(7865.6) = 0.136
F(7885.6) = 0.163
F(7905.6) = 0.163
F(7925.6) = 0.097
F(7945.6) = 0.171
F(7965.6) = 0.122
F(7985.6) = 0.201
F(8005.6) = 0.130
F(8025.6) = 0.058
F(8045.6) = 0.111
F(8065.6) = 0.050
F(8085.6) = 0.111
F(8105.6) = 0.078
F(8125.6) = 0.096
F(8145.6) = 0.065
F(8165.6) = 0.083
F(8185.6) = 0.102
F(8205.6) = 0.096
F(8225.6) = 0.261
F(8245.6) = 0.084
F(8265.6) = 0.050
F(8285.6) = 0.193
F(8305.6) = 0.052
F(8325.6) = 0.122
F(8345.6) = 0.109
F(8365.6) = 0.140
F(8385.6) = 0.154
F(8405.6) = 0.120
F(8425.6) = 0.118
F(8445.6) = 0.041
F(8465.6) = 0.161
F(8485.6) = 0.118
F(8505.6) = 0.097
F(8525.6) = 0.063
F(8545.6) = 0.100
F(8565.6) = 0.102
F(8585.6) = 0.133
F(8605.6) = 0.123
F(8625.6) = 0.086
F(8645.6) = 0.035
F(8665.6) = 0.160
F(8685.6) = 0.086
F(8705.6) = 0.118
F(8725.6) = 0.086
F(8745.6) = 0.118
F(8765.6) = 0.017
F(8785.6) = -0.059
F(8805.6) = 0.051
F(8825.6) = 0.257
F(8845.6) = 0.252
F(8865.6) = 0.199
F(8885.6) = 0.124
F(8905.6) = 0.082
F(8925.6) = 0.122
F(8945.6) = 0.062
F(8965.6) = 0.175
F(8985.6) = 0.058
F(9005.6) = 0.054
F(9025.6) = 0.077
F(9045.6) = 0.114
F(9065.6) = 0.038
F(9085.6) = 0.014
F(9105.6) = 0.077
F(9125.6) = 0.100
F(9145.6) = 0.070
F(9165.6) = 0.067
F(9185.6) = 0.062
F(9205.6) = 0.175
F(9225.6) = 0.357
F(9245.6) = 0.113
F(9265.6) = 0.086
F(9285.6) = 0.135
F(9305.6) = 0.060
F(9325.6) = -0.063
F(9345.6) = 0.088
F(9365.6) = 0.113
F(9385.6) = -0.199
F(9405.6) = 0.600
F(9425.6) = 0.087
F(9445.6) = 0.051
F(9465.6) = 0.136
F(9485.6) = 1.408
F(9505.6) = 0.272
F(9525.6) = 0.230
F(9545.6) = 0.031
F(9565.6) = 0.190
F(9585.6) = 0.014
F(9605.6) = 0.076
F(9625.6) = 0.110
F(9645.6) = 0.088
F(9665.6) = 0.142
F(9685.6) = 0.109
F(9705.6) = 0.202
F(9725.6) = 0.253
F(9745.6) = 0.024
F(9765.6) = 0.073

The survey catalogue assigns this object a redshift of 0.90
